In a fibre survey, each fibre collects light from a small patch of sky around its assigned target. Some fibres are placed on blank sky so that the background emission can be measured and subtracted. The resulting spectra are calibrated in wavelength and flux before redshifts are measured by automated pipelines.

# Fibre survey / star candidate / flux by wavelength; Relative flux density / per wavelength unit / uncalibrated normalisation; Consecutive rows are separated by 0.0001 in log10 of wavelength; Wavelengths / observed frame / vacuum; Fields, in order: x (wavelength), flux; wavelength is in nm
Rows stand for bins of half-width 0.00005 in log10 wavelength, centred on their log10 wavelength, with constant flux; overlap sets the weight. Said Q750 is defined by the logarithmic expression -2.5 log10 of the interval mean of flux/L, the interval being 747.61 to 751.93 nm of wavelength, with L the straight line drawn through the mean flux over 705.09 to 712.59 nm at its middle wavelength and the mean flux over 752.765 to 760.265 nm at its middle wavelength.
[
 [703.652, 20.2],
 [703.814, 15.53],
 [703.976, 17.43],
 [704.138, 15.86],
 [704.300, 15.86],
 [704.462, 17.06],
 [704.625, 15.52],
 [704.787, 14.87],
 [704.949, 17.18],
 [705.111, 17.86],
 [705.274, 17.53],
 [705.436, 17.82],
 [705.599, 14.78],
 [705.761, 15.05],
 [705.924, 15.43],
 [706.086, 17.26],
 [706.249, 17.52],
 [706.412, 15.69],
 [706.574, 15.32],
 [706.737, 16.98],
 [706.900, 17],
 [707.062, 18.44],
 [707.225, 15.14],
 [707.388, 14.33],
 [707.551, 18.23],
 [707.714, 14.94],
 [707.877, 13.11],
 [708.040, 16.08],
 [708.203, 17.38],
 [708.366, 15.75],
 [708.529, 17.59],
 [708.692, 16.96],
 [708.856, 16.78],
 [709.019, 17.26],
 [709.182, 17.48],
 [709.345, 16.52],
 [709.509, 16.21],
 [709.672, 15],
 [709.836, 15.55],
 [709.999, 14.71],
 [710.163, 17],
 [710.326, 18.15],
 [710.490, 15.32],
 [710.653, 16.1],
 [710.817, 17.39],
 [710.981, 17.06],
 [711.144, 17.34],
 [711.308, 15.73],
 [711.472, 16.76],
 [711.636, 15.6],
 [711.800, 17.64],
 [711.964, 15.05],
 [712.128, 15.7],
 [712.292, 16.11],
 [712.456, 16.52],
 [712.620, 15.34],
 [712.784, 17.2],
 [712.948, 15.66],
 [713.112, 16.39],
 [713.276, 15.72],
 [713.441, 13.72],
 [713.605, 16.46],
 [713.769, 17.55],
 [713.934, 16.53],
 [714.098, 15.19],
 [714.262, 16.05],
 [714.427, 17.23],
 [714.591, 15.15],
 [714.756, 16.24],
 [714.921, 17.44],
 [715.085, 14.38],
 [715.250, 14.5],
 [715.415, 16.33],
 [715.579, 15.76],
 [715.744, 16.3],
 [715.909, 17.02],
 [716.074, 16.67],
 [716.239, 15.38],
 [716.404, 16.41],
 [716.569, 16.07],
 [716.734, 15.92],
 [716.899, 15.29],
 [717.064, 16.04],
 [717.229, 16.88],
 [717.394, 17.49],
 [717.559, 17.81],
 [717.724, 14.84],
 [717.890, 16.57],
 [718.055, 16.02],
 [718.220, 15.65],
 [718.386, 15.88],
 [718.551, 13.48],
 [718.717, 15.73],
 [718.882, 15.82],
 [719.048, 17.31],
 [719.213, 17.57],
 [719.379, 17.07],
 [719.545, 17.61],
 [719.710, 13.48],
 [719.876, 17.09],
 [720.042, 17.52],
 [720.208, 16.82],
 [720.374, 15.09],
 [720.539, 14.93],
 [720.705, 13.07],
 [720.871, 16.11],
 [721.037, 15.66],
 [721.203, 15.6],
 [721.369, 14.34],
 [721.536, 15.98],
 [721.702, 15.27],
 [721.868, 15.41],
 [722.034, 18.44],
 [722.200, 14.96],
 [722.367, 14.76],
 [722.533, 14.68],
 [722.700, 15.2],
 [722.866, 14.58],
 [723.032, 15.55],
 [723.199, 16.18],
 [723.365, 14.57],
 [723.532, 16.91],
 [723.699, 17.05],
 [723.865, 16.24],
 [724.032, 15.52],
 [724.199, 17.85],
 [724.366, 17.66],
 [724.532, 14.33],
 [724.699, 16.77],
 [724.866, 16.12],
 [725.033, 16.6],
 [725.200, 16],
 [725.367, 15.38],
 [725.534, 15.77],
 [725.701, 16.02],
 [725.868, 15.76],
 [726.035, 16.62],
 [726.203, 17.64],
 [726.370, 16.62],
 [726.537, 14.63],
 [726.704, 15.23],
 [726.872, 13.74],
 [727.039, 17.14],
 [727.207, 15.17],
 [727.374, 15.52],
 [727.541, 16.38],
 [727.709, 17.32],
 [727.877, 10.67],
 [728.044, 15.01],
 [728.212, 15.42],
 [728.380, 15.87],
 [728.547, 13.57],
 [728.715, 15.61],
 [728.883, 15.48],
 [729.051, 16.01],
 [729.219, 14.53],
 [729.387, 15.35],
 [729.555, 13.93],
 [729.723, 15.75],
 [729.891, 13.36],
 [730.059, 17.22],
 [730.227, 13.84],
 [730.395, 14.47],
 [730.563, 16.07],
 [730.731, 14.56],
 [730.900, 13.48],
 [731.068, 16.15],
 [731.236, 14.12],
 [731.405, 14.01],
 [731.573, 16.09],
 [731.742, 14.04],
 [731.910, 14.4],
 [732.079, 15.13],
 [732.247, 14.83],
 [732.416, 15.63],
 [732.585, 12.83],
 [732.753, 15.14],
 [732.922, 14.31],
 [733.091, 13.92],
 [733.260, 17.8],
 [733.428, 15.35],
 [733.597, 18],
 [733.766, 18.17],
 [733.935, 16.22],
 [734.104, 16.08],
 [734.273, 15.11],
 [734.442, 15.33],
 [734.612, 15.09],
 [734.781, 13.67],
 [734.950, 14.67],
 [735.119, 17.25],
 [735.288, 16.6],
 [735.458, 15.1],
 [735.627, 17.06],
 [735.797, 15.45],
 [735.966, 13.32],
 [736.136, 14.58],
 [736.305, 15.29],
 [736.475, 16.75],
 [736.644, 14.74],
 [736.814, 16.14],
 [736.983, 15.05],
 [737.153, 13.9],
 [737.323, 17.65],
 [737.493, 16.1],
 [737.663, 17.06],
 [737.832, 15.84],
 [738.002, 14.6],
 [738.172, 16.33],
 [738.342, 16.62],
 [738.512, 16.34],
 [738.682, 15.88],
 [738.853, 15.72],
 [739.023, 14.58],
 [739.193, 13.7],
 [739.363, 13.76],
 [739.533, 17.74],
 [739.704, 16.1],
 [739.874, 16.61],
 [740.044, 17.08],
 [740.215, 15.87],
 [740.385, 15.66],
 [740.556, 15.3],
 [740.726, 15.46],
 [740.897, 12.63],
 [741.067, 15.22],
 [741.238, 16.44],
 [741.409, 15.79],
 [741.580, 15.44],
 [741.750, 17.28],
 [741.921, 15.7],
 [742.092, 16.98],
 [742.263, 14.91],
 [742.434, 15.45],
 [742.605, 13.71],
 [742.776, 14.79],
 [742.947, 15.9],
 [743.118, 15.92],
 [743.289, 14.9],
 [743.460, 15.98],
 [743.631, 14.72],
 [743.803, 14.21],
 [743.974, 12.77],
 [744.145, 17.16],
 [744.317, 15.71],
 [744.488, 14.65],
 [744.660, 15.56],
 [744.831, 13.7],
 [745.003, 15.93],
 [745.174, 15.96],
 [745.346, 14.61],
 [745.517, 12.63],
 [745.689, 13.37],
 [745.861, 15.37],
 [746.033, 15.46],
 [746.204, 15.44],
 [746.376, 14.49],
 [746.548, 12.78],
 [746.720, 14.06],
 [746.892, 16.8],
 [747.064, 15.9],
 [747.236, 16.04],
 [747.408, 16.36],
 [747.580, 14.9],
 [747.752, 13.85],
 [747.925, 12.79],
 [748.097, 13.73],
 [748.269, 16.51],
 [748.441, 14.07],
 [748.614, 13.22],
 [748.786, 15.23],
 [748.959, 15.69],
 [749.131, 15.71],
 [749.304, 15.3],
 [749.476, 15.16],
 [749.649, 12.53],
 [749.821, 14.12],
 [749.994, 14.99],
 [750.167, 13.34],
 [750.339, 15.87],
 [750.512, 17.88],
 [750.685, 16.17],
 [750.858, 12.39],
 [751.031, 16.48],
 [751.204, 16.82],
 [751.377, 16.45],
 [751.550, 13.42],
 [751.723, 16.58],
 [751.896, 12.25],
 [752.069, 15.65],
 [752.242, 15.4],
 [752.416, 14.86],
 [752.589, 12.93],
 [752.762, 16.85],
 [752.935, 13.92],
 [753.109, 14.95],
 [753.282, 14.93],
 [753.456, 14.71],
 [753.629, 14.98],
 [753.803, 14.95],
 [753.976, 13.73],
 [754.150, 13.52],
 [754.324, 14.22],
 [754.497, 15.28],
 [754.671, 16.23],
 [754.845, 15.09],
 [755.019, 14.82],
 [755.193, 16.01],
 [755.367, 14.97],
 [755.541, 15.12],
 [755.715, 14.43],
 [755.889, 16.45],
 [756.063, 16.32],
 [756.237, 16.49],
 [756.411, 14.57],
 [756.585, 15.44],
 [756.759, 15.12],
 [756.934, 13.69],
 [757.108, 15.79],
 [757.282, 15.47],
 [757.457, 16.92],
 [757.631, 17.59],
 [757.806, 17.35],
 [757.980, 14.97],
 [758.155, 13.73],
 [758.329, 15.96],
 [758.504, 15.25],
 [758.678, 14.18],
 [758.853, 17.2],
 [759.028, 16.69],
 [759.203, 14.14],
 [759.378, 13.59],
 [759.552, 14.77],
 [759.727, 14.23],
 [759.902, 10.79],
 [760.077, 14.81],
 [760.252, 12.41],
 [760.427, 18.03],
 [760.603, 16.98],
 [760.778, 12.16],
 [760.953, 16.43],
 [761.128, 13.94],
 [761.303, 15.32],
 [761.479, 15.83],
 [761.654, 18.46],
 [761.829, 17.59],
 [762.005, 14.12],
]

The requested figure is 0.03 mag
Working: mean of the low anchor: 16.4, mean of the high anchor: 15.1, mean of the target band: 14.9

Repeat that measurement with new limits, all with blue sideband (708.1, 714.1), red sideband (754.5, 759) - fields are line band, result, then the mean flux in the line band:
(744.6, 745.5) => 0.06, 15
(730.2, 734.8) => 0.06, 15.2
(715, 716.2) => 0.03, 15.8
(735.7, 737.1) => 0.05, 15.2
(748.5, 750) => 0.08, 14.6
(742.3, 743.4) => 0.05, 15.1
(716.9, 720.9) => 0.01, 16.1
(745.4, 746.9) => 0.10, 14.4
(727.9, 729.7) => 0.08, 15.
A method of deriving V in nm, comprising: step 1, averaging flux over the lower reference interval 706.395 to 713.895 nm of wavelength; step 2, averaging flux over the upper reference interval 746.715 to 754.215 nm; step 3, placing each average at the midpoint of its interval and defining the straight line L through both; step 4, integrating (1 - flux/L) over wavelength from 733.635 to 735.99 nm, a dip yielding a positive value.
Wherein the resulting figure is -0.05 nm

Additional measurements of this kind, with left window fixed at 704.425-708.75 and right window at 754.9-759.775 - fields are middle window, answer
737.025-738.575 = -0.03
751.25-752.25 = 0.03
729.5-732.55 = 0.20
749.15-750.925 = 0.08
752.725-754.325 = 0.09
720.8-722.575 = 0.05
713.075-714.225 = 0.02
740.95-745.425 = 0.09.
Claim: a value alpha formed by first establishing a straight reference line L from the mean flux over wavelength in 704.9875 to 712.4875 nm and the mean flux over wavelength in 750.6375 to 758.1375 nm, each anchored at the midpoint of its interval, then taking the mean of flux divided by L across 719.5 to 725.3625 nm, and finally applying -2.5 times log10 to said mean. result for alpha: 0.01 mag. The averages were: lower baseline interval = 16.4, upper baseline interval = 15.2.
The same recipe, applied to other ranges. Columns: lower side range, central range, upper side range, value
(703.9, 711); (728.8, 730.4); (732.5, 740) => 0.06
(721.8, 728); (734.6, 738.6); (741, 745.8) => -0.02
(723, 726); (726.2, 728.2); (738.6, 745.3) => 0.05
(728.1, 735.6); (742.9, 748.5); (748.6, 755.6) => 0.01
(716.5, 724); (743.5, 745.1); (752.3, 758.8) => 0.03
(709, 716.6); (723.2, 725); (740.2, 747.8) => -0.03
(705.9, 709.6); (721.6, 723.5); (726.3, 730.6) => 0.00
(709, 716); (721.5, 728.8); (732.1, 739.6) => 0.01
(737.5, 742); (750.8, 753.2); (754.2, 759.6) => 0.04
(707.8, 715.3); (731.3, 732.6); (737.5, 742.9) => 0.08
